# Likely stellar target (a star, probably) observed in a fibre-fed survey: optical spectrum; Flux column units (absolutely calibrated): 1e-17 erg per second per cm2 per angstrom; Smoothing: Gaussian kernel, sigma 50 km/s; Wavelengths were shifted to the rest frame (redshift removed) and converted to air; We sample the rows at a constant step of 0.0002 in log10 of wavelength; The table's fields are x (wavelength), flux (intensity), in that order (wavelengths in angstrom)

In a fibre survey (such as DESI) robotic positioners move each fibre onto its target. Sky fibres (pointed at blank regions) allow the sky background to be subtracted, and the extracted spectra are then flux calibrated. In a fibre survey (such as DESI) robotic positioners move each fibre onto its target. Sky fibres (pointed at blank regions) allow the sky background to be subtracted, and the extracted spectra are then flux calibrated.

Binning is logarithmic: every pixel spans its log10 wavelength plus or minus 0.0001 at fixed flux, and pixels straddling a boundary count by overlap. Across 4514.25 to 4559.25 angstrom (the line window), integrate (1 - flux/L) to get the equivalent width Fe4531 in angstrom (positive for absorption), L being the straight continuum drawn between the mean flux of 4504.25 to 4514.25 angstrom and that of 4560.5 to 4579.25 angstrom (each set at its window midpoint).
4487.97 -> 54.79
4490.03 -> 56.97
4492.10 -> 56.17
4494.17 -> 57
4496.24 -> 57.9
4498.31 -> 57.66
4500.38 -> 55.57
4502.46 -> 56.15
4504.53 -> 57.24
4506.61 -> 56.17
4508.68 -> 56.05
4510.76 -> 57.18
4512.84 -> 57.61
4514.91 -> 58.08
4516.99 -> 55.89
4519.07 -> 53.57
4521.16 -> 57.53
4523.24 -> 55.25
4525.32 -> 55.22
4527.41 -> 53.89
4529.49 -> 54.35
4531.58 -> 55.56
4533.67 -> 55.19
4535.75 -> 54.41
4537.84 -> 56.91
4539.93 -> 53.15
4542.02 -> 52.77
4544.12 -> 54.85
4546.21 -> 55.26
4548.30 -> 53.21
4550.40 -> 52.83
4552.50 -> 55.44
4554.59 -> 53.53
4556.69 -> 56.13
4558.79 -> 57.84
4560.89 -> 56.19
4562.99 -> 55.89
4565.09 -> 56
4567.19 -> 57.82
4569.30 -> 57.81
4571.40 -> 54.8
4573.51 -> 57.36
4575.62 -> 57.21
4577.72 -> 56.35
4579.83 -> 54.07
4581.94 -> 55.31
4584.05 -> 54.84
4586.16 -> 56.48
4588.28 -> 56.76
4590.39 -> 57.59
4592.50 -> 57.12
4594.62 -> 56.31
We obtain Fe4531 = 1.40 angstrom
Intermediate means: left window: 56.9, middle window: 55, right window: 56.6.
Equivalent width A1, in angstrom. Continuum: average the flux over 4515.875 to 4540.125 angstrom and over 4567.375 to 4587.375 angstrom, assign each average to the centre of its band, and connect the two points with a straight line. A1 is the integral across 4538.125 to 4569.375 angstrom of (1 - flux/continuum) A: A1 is 0.2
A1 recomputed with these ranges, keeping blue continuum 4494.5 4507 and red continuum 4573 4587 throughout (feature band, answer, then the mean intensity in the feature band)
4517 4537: 0.5 angstrom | 55.1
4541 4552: 0.5 angstrom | 53.8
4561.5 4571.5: -0.1 angstrom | 56.6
